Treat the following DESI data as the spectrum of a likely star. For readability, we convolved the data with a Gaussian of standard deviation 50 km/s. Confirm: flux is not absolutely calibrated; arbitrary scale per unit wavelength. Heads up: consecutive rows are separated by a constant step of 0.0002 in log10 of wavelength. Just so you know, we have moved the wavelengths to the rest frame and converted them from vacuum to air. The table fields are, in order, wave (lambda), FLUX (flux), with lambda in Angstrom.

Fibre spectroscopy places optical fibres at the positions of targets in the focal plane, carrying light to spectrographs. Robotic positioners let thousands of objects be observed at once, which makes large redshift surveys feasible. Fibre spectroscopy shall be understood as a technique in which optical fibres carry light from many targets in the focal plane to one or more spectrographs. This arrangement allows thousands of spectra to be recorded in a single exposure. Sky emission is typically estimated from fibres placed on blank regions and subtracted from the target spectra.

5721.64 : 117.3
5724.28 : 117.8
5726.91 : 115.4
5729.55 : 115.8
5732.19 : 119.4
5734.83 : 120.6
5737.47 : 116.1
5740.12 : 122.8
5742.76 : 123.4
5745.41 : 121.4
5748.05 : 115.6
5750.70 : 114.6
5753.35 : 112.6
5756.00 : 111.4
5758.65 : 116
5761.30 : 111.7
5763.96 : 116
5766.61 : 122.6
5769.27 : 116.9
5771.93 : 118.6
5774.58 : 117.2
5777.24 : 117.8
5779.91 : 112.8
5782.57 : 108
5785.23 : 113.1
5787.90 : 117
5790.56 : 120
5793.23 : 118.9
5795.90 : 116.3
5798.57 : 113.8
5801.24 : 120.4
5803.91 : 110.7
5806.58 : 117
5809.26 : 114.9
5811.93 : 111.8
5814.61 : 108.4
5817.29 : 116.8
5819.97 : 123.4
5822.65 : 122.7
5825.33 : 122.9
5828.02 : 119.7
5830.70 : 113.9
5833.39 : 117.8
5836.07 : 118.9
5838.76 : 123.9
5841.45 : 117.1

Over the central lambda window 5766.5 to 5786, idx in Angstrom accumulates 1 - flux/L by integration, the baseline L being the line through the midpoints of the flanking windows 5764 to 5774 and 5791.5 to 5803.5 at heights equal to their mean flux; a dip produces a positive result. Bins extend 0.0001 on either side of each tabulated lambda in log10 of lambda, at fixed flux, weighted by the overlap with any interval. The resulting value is 0.5 Angstrom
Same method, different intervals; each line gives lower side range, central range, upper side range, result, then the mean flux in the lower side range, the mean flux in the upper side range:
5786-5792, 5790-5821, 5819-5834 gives 0.8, 118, 120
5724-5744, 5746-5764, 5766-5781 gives 0.6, 119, 117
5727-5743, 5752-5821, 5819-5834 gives 2.4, 119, 120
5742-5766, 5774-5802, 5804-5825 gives 0.1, 116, 116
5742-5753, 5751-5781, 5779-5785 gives -0.4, 118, 111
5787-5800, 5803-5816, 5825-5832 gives 0.6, 117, 118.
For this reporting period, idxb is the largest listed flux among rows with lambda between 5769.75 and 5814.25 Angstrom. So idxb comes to 120.4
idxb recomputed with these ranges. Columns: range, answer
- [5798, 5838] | 123.4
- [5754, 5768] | 122.6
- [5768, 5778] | 118.6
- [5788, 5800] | 120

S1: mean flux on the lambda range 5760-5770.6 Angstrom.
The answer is 117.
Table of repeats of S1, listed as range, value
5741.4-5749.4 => 120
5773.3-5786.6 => 114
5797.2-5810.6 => 115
